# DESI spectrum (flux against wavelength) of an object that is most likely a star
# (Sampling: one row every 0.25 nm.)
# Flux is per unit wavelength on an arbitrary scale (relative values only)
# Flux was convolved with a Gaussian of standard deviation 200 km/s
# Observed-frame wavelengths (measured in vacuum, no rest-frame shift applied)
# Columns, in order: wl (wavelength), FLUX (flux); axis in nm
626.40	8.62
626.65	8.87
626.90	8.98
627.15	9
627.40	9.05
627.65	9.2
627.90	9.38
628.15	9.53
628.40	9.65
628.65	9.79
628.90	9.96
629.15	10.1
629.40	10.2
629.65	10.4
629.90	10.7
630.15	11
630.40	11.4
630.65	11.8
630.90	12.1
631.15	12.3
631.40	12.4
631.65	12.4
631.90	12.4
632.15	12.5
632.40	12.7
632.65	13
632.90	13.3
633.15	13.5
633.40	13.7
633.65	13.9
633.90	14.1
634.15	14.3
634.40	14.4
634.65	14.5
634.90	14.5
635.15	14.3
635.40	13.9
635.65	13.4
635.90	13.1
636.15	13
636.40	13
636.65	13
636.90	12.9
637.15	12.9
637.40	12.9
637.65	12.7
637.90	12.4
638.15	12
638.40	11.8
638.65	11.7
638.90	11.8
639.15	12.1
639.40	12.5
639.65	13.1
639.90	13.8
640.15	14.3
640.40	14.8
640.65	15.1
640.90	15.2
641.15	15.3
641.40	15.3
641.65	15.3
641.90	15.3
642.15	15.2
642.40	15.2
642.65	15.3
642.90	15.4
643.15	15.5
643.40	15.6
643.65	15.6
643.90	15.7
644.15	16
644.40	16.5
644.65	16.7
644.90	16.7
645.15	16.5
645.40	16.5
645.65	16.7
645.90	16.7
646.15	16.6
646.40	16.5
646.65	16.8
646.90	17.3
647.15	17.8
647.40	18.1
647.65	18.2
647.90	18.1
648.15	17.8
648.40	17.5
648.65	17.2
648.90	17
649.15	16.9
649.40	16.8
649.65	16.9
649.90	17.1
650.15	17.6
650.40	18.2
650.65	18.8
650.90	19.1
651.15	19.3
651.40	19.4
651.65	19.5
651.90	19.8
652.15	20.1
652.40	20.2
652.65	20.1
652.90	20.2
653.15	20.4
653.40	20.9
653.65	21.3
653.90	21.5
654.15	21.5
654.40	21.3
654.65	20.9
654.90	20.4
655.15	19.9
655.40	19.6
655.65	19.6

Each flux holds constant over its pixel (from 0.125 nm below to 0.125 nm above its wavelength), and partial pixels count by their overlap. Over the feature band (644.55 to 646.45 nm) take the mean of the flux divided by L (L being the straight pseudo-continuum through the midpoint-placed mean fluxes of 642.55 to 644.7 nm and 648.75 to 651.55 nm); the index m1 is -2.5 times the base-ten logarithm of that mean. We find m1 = -0.01 mag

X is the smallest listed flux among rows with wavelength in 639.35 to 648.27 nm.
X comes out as 12.5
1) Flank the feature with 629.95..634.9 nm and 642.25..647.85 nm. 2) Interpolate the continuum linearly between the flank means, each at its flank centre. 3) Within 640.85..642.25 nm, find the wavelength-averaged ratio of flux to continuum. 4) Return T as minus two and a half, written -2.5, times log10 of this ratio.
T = 0.02 mag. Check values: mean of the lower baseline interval 12.9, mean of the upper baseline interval 16.5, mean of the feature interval 15.3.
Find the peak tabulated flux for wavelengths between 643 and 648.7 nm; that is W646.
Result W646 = 18.2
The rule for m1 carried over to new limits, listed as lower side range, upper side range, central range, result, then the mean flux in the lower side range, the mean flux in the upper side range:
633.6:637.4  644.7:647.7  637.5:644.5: 0.082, 13.6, 17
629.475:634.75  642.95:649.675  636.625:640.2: 0.151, 12.7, 16.8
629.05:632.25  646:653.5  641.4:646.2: 0.019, 11.5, 18.3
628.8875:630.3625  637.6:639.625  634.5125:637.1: -0.166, 10.5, 12.2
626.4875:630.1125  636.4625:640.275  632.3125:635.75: -0.213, 9.65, 12.7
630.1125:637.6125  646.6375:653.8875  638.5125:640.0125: 0.195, 13.1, 18.6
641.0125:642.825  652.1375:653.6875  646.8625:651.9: 0.046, 15.3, 20.4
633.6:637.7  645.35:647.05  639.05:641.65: 0.058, 13.6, 16.8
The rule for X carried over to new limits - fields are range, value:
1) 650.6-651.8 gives 18.8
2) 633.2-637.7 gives 12.7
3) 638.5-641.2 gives 11.7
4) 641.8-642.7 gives 15.2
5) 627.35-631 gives 9.05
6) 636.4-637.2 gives 12.9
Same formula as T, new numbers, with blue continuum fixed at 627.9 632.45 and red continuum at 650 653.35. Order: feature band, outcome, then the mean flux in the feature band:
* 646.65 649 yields 0.02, 17.6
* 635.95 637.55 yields 0.06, 13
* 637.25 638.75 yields 0.15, 12.3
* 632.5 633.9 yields -0.10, 13.5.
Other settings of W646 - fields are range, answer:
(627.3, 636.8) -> 14.5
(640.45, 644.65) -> 16.7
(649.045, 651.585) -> 19.4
